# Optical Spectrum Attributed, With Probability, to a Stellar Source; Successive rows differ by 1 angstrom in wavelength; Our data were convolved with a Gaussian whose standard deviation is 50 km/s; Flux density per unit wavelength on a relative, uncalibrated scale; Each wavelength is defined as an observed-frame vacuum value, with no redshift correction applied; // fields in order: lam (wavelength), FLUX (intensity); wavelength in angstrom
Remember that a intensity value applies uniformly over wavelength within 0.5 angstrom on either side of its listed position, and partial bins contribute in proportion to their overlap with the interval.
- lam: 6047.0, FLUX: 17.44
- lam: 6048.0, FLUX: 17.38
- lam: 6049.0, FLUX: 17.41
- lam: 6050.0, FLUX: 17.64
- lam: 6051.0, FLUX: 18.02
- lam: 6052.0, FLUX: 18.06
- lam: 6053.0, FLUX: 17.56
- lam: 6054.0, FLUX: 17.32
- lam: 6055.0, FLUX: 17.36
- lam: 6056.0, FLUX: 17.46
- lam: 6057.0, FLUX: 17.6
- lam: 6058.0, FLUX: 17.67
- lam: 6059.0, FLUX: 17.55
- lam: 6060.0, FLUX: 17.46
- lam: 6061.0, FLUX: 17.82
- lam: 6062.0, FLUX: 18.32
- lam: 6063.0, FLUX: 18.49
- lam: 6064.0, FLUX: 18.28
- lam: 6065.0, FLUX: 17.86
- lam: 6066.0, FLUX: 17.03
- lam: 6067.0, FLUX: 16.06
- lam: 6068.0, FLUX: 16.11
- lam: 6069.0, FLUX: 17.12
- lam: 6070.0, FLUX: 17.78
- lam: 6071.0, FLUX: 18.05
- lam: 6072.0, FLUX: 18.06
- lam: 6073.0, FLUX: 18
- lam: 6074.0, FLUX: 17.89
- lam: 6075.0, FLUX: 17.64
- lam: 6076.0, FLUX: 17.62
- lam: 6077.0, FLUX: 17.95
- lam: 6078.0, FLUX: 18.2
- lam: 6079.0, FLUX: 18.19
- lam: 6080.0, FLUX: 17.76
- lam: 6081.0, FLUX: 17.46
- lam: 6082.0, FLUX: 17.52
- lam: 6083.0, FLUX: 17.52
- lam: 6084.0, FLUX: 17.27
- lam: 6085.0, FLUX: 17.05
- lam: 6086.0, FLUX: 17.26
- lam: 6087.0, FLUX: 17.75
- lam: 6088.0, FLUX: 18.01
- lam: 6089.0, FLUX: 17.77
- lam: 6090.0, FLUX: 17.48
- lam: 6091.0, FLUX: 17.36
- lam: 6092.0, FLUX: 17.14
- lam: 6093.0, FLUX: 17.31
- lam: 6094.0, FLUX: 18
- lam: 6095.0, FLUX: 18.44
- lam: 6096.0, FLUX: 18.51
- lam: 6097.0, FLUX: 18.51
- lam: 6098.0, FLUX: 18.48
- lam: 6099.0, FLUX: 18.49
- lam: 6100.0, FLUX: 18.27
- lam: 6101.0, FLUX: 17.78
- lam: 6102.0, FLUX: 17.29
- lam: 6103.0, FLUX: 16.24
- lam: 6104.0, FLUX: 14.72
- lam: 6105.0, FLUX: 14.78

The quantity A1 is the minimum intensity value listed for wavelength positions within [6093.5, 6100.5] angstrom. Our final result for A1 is 18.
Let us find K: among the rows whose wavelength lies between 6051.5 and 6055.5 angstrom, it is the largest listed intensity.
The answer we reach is 18.06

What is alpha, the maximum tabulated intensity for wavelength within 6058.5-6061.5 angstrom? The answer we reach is 17.82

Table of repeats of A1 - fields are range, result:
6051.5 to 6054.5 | 17.32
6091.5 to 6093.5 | 17.14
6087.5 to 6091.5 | 17.36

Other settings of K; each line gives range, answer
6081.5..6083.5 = 17.52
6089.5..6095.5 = 18.44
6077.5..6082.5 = 18.2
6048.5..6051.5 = 18.02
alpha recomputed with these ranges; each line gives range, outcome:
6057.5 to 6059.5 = 17.67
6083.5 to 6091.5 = 18.01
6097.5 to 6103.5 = 18.49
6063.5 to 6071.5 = 18.28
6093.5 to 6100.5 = 18.51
